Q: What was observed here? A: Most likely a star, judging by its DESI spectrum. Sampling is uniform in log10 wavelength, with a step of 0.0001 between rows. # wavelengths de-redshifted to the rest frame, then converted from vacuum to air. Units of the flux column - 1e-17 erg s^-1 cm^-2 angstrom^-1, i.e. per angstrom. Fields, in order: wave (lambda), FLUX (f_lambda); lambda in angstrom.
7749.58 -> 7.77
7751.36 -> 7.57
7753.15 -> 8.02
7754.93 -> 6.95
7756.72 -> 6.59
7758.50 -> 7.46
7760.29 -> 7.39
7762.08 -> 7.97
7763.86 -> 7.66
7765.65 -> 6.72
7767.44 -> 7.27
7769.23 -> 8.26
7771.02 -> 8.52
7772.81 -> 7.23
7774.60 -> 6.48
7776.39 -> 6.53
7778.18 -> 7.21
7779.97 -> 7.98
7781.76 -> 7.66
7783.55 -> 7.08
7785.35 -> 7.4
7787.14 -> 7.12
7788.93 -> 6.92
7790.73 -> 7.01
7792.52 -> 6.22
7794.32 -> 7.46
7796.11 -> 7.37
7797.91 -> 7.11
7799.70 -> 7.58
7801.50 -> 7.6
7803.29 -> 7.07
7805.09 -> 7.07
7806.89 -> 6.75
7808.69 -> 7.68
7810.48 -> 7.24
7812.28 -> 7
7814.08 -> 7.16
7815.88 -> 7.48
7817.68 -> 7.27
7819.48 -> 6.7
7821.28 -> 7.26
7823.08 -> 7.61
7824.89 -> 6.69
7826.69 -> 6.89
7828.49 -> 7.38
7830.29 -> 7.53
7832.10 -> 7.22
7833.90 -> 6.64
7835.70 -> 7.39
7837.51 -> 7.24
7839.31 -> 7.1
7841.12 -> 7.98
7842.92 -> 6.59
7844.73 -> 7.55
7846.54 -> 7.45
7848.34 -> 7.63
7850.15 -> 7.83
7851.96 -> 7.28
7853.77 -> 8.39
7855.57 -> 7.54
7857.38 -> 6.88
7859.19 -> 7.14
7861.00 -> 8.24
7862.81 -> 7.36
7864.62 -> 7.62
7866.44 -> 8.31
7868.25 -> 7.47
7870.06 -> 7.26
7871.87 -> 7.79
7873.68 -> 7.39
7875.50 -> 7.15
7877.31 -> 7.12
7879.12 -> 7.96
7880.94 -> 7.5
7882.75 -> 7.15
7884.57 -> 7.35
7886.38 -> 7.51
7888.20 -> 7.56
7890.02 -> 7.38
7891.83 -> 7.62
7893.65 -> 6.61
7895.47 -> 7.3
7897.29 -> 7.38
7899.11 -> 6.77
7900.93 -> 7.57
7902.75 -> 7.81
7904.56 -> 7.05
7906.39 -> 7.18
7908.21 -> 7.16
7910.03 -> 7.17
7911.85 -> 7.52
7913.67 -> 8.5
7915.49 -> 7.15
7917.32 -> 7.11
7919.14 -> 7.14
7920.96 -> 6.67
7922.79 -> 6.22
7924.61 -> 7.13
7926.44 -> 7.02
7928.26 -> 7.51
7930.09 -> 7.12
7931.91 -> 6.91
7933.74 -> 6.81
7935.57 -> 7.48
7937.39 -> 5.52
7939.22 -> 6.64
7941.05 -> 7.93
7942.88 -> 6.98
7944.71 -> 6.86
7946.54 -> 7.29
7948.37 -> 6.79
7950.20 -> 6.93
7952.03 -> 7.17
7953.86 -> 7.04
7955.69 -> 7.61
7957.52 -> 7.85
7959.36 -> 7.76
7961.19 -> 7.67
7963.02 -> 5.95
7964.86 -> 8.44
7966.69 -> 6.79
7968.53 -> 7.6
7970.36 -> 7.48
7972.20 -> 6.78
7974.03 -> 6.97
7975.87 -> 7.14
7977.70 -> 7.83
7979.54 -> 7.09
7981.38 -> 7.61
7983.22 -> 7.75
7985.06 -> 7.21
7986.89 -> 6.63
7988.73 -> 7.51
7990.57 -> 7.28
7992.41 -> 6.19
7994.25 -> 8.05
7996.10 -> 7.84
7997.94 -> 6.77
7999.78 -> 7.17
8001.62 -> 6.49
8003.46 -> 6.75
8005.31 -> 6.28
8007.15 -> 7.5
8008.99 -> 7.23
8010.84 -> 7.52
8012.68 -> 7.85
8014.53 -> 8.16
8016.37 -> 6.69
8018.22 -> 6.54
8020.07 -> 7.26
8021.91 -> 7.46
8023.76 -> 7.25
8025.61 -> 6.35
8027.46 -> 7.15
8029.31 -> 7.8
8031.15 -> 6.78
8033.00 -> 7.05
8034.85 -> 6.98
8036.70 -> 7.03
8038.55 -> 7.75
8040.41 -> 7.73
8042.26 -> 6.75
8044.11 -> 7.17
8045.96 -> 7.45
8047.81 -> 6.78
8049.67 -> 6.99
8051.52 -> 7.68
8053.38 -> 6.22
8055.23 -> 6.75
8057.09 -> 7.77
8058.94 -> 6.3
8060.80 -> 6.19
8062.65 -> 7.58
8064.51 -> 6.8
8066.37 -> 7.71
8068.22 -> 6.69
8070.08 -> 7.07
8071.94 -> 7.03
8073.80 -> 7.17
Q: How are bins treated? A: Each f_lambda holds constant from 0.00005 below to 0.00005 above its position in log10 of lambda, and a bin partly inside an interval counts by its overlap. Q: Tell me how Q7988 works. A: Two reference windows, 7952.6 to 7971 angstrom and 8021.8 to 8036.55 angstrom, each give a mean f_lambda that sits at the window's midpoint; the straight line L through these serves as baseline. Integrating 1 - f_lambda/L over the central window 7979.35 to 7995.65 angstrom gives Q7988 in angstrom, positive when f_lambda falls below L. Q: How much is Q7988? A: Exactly 0.0 angstrom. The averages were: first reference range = 7.41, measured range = 7.28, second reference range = 7.08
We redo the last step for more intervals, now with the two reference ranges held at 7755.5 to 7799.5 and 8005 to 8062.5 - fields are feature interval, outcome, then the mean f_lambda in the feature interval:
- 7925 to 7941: 0.5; 6.94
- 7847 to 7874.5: -1.4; 7.61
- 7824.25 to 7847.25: 0.1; 7.21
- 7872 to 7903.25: -0.7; 7.36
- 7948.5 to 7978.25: -0.5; 7.29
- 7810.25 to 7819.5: 0.1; 7.17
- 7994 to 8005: 0.1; 7.07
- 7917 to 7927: 0.5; 6.86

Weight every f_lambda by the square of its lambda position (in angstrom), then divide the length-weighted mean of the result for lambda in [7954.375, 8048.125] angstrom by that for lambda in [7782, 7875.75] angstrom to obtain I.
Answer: 1.03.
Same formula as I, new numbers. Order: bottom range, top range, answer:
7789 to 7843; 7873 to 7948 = 1.03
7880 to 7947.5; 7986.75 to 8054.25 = 1.02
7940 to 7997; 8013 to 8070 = 0.99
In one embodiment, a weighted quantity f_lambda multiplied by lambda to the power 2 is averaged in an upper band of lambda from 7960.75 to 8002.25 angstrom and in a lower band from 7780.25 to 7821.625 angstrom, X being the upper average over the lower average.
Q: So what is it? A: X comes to 1.05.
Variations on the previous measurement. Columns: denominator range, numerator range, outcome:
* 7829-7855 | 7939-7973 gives 1.01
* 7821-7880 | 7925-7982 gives 0.99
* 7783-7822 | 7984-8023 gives 1.05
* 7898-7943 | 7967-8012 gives 1.03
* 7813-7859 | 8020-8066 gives 1.02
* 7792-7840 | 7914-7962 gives 1.02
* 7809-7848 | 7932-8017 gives 1.03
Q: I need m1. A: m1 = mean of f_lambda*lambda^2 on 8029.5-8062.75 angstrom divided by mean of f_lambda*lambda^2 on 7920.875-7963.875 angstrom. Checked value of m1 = 1.03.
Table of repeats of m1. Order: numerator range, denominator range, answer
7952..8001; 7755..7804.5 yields 1.05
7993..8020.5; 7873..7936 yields 1.02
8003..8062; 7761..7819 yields 1.04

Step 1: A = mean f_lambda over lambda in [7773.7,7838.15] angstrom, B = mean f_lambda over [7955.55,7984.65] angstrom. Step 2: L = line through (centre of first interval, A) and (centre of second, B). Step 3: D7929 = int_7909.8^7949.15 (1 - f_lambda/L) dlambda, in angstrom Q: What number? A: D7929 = 1.4 angstrom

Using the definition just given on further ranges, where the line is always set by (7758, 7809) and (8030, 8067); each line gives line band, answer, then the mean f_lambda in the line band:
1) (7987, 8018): -0.3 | 7.17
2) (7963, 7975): -0.2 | 7.23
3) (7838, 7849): -0.2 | 7.38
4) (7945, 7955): 0.2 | 7.05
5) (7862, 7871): -0.5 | 7.61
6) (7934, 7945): 0.4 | 6.9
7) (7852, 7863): -0.5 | 7.59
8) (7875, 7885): -0.2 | 7.38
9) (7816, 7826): 0.2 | 7.13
